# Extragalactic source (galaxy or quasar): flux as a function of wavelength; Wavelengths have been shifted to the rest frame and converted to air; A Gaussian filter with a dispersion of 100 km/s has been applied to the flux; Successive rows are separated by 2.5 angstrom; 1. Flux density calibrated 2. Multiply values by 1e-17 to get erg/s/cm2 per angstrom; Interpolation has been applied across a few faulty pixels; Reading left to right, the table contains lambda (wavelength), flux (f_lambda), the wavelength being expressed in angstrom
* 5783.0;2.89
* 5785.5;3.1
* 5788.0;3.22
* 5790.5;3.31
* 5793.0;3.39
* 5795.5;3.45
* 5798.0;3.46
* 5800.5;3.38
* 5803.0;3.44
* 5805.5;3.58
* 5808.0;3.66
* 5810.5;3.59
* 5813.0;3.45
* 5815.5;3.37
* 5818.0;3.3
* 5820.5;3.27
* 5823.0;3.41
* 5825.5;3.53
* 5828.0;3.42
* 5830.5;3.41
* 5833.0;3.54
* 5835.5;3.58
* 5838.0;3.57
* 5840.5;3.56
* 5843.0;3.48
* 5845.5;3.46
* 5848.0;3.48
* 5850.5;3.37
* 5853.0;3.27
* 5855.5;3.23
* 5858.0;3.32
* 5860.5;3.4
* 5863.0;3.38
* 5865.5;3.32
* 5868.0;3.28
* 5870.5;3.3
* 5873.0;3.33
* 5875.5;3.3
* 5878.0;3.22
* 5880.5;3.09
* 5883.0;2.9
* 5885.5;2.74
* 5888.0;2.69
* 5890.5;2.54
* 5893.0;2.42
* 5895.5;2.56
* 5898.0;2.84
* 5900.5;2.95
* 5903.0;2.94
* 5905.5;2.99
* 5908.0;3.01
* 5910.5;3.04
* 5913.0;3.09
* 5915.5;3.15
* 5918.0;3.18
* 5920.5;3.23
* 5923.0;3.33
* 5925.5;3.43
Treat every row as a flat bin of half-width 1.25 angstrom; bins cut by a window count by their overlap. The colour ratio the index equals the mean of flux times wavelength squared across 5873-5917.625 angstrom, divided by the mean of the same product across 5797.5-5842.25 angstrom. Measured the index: 0.86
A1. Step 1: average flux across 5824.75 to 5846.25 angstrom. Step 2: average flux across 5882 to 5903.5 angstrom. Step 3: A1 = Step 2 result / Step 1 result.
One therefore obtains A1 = 0.78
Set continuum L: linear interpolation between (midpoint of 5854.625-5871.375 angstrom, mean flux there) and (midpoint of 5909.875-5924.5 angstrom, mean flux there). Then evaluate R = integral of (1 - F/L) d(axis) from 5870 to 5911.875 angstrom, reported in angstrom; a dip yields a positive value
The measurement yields 4.15 angstrom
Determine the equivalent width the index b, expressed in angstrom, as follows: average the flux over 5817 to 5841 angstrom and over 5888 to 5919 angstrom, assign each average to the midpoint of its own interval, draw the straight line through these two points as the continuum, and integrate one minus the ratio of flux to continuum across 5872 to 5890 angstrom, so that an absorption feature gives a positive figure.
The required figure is 0.3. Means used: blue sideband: 3.46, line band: 3.01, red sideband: 2.88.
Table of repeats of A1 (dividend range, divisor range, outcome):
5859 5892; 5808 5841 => 0.90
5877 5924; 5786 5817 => 0.86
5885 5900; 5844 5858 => 0.79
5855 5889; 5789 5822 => 0.93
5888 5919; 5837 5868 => 0.85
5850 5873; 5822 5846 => 0.95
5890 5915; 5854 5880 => 0.87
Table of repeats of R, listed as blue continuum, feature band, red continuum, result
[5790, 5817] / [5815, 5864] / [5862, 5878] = -0.55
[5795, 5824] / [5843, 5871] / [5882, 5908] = -2.59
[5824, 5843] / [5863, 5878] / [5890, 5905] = -1.20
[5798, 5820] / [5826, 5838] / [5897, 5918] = -0.50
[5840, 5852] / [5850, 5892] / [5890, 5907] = -0.25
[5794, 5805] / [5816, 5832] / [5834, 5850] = 0.42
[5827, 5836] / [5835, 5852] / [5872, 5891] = -0.65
